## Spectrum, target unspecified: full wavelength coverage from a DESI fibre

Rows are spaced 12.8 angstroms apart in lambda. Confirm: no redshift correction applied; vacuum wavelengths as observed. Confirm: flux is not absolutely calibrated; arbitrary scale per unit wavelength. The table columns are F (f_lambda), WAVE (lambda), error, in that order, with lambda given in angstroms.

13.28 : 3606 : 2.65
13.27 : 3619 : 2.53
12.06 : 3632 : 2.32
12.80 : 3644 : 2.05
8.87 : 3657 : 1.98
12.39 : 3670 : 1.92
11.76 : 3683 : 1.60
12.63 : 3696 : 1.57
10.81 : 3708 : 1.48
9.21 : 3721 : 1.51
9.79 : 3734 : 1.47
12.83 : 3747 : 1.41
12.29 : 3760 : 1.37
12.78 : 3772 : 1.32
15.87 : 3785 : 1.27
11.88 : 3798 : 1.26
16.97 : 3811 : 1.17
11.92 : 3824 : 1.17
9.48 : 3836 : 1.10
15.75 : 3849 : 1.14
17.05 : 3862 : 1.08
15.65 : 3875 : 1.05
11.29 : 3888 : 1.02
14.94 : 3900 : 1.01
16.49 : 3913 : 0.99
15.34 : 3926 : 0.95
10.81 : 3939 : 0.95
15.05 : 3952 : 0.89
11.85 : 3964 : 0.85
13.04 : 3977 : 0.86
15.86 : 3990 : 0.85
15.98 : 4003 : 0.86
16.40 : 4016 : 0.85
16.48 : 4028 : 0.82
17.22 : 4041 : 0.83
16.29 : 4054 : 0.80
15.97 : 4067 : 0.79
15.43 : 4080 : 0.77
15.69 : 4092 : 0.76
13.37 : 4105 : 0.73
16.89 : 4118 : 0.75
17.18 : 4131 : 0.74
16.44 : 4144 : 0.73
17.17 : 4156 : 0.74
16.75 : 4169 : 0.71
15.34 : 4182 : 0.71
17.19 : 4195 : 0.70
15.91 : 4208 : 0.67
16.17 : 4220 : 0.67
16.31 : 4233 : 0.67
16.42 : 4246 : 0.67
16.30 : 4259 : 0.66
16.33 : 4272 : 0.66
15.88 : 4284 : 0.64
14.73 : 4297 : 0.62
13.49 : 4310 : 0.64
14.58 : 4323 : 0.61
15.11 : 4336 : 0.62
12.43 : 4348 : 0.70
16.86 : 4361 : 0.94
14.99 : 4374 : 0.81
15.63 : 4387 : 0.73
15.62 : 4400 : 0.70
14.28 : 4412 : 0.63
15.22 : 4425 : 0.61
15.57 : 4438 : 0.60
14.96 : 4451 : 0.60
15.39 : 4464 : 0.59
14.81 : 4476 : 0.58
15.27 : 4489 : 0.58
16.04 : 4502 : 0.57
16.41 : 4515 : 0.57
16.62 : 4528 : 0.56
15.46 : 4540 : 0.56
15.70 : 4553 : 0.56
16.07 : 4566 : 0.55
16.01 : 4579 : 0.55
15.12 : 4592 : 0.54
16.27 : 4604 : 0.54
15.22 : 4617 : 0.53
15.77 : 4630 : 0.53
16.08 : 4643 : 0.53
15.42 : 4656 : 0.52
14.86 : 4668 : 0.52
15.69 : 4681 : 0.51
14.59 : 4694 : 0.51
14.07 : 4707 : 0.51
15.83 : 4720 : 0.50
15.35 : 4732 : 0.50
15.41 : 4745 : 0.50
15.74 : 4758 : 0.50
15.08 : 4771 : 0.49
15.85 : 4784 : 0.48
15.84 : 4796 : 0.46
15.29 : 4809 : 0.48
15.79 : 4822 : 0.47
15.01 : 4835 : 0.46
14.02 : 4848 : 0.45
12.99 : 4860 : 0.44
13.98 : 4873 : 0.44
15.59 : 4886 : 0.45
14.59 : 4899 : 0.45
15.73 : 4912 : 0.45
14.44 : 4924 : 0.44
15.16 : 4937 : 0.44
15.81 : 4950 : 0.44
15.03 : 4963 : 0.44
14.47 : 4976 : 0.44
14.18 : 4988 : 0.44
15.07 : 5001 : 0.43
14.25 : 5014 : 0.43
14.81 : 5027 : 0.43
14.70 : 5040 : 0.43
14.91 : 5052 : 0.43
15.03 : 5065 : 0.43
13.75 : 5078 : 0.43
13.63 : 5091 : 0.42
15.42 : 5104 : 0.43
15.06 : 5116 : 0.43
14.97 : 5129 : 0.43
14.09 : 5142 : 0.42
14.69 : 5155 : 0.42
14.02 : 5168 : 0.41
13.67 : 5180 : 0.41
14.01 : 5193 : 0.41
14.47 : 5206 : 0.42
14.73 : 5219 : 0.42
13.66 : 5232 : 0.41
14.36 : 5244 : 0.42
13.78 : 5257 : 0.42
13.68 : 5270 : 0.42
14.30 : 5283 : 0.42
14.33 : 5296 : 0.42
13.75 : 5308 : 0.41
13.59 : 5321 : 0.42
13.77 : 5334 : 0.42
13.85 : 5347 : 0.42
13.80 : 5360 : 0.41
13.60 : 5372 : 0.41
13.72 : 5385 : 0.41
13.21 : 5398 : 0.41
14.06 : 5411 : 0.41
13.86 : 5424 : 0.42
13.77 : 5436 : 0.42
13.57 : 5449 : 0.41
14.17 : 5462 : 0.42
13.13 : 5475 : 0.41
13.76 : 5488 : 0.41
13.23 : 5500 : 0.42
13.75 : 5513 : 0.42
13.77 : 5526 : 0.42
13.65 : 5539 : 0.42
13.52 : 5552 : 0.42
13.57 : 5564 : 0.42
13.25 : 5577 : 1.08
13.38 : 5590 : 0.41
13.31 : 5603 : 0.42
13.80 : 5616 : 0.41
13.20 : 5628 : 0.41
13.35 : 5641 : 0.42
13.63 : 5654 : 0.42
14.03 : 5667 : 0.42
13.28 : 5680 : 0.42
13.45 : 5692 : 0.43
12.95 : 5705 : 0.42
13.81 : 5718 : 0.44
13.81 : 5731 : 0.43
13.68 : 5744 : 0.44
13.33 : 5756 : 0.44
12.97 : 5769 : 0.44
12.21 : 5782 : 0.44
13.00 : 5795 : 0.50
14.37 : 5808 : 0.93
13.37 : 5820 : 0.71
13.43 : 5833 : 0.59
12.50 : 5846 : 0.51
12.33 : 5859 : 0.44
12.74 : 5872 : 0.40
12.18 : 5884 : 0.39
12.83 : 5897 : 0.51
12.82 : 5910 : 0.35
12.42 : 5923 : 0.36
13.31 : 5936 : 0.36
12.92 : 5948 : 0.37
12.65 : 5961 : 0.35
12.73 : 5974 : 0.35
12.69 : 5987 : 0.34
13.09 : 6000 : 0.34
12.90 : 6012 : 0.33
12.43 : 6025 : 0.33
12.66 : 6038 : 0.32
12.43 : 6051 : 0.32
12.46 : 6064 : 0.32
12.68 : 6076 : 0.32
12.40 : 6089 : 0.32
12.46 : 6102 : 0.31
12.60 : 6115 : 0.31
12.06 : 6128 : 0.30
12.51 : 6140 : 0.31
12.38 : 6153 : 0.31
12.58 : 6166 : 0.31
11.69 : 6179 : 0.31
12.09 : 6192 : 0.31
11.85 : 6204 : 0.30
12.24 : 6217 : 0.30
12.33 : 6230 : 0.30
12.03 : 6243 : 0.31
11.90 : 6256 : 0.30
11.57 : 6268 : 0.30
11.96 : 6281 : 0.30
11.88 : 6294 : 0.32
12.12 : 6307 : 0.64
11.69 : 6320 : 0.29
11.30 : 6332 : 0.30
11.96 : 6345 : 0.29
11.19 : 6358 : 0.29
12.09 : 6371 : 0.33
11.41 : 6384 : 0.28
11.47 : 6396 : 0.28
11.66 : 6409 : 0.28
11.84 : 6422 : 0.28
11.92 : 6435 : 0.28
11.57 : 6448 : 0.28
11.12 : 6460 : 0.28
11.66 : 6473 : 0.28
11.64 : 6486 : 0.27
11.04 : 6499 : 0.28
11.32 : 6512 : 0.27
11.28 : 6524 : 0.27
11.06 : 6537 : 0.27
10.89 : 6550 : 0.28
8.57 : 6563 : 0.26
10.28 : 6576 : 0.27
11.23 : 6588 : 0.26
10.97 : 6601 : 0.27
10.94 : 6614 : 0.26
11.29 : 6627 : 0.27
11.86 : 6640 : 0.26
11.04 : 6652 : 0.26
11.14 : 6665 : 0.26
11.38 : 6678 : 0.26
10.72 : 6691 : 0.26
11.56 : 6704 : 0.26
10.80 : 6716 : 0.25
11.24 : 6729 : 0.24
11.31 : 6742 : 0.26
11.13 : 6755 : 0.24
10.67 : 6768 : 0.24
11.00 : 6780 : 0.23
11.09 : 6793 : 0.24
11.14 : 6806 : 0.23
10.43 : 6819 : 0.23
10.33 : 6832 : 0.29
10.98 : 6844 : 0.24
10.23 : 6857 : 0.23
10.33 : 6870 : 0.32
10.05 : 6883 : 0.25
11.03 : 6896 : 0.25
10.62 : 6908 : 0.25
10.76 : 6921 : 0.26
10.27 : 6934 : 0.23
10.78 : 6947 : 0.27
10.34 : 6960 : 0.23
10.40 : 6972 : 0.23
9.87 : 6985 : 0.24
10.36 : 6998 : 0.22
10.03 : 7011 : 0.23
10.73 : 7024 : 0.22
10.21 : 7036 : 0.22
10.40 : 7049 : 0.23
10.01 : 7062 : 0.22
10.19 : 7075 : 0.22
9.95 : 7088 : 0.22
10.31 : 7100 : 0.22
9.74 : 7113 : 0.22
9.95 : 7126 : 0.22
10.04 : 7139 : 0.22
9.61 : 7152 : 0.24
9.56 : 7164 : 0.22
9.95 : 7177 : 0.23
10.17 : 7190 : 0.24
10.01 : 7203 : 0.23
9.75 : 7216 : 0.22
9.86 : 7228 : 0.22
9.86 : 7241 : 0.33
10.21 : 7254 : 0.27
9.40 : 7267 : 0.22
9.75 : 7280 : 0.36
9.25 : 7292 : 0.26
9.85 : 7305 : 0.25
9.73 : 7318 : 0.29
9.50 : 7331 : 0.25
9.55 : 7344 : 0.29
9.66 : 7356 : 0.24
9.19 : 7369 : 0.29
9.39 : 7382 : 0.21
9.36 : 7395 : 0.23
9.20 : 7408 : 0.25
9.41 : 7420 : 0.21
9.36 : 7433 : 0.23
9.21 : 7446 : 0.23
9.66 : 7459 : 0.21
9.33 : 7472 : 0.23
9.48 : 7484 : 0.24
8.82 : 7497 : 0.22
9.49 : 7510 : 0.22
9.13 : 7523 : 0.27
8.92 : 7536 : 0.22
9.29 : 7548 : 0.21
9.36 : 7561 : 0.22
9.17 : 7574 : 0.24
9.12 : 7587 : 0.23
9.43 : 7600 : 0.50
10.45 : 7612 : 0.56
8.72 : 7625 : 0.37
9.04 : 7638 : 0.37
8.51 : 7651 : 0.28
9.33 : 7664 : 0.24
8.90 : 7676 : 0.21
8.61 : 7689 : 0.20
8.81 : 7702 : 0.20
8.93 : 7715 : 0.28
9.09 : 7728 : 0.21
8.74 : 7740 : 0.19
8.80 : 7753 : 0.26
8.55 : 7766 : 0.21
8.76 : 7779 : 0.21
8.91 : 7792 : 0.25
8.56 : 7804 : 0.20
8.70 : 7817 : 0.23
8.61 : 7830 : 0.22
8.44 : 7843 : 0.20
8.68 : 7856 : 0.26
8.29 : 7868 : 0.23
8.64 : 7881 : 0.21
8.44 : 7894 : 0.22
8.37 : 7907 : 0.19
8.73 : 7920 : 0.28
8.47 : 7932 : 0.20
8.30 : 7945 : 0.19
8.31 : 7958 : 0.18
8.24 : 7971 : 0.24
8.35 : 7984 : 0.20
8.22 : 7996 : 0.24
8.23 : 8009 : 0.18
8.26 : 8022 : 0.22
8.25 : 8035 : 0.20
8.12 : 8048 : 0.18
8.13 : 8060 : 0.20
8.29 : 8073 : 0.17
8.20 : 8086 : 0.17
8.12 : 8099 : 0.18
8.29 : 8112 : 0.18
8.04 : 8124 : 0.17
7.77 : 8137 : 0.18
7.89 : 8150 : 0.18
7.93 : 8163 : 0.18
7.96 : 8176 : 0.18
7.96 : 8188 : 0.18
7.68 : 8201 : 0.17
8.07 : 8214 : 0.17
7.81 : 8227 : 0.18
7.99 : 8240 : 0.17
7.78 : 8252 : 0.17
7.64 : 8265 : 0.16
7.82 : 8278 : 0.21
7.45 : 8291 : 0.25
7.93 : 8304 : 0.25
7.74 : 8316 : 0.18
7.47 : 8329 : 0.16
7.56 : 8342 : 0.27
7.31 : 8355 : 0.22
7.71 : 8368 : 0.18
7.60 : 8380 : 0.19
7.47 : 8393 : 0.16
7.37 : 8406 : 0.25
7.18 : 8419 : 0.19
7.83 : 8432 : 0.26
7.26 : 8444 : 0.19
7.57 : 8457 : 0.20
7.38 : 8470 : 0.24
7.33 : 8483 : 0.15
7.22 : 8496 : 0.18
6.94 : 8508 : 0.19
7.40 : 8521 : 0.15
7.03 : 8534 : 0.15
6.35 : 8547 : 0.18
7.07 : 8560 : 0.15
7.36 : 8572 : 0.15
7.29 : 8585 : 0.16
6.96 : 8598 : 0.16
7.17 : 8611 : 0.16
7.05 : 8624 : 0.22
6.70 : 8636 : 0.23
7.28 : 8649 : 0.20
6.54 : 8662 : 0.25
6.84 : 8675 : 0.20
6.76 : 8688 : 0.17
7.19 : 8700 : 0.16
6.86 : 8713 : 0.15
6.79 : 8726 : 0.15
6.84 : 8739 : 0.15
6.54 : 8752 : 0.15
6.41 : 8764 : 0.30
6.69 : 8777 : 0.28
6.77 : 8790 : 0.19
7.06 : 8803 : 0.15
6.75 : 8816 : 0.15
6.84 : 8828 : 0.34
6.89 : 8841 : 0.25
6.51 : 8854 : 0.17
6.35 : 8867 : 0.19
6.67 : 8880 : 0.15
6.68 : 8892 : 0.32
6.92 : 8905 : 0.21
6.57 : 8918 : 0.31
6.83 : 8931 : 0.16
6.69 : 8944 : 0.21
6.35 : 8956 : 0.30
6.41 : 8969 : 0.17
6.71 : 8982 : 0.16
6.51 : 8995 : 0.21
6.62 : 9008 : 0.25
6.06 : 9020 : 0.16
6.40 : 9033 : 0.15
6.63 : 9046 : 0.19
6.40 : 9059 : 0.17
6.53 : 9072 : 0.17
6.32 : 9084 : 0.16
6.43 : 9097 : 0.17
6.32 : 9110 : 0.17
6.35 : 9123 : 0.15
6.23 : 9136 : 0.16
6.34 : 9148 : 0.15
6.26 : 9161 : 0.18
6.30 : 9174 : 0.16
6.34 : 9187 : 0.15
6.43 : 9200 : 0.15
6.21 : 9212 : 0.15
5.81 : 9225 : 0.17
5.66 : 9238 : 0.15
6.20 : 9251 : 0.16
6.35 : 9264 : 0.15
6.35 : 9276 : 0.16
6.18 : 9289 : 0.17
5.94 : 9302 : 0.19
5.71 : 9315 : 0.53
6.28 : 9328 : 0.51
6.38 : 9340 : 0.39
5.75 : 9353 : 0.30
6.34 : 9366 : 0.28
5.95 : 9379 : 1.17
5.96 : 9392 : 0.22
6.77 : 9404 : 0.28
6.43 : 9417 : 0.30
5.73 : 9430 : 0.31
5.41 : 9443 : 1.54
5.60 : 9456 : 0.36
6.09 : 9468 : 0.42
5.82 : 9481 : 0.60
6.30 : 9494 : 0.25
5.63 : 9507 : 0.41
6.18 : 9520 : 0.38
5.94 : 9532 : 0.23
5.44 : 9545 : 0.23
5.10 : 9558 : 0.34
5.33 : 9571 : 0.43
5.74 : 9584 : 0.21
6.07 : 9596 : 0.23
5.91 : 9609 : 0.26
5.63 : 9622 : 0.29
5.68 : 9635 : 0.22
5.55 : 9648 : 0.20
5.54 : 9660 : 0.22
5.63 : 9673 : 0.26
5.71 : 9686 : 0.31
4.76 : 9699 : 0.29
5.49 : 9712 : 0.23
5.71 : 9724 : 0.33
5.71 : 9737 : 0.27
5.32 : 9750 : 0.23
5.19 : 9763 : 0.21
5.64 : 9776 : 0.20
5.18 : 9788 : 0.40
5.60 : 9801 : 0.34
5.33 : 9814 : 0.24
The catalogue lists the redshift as 0.000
